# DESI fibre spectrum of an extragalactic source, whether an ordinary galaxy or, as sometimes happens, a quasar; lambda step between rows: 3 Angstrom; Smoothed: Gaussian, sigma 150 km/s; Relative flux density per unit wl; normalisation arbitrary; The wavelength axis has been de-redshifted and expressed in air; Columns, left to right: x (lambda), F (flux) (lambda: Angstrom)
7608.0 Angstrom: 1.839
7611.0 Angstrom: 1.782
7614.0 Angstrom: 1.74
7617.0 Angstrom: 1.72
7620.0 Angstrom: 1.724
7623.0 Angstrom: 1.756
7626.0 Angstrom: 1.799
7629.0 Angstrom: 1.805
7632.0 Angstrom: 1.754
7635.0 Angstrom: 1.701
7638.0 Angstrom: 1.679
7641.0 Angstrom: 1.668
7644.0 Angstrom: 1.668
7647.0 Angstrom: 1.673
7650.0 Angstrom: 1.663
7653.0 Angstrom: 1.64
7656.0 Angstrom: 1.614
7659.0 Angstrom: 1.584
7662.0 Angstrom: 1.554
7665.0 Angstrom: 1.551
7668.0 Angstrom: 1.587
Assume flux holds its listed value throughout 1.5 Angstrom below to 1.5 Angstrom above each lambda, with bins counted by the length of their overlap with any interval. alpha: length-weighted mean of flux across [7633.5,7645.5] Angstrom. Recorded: 1.68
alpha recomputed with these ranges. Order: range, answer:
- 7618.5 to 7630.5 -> 1.77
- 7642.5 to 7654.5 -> 1.66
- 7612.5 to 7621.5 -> 1.73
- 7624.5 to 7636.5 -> 1.76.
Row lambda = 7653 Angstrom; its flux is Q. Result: 1.64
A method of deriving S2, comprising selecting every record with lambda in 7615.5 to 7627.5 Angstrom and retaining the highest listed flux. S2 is 1.799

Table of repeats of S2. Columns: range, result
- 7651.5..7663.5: 1.64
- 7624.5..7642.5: 1.805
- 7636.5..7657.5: 1.679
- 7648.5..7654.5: 1.663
